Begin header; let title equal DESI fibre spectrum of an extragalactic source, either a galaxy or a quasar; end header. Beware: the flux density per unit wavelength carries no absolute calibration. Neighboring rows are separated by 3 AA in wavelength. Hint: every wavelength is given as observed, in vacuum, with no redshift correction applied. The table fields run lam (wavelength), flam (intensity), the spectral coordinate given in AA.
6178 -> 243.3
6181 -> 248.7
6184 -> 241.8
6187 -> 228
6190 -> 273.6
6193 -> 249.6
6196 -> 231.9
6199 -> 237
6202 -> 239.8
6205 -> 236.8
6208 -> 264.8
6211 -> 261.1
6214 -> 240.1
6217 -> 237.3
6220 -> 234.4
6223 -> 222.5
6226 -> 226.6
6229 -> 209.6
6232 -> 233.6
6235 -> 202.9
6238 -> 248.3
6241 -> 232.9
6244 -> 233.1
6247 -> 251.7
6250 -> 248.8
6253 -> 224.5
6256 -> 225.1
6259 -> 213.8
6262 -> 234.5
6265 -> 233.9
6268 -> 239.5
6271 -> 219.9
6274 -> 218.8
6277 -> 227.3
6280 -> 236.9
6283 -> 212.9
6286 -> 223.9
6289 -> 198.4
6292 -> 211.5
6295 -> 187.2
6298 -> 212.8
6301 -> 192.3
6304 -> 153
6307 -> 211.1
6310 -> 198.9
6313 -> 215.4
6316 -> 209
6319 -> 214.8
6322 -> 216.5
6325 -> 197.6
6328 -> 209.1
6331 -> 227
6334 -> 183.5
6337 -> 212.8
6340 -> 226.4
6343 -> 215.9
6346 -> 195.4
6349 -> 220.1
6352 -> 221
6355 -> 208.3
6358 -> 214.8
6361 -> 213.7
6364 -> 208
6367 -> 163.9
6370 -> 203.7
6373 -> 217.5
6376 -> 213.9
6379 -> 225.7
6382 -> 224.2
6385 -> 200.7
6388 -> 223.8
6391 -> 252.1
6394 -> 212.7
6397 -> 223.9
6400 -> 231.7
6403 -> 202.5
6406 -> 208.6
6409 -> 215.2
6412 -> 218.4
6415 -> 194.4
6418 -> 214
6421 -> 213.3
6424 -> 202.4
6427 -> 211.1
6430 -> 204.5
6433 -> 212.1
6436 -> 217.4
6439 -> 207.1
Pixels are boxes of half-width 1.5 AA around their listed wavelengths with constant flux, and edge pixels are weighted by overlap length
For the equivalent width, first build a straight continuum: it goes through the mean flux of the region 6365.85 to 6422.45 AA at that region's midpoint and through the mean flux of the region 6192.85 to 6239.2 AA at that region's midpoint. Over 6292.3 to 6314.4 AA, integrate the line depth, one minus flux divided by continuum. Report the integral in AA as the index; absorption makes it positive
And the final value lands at 2.79 AA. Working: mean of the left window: 236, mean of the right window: 214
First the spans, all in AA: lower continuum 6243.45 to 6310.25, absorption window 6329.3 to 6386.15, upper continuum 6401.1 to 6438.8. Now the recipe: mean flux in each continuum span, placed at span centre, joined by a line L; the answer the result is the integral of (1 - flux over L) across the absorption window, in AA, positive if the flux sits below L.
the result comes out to 0.76 AA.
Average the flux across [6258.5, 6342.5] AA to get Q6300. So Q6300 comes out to 212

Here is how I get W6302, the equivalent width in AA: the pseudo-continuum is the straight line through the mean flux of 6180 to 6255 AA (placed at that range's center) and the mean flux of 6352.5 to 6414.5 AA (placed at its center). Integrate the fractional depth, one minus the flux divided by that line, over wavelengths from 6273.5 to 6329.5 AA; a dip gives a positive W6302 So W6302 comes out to 4.6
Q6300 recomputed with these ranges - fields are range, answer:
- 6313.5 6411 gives 213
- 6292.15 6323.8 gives 202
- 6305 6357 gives 210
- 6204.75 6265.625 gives 234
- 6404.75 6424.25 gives 210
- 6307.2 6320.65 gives 210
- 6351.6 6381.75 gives 209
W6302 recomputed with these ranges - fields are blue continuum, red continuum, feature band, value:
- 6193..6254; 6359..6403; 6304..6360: 3.1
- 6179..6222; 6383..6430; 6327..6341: 0.9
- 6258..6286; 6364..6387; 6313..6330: 0.5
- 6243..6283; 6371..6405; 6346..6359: 0.6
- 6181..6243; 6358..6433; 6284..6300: 1.4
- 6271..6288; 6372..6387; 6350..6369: 1.1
